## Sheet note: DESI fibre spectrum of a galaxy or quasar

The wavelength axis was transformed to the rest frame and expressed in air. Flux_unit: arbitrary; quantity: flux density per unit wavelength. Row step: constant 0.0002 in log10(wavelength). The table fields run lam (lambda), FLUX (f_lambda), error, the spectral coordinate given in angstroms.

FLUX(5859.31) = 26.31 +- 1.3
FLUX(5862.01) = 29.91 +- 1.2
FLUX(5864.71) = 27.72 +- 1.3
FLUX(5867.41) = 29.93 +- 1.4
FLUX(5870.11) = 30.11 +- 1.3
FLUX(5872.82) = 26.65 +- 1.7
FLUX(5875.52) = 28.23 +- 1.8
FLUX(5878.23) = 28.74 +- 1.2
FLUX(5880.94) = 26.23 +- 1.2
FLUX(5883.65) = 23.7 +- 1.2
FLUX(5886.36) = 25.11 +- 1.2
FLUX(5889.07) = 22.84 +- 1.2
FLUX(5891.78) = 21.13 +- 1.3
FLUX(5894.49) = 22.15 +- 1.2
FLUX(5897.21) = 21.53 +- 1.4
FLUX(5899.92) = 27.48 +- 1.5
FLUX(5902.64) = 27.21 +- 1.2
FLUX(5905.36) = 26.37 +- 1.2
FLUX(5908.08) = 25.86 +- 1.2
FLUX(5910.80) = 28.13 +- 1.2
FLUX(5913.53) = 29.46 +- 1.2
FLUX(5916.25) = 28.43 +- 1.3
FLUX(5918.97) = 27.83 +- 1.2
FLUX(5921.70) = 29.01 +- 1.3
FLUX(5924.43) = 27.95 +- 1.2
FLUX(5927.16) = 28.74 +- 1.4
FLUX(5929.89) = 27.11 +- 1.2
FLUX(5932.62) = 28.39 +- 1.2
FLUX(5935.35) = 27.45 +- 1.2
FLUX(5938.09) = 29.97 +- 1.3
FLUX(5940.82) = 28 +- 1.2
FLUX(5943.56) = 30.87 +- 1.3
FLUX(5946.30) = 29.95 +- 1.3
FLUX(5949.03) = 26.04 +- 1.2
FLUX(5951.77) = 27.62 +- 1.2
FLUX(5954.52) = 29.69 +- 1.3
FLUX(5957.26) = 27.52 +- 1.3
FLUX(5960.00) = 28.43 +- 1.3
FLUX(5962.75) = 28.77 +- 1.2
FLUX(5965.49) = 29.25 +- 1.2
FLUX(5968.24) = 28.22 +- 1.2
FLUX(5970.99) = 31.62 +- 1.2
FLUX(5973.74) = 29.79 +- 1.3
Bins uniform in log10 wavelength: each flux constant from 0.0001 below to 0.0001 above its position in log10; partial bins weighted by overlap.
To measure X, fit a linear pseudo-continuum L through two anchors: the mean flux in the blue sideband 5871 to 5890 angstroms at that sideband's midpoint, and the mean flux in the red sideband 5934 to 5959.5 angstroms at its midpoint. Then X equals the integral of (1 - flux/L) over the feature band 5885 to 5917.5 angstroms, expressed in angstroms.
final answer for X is 1.7 angstroms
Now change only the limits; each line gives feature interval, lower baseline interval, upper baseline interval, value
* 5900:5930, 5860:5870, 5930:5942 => 0.8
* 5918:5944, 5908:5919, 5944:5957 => -0.1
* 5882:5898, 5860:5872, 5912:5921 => 3.3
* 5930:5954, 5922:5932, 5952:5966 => -0.1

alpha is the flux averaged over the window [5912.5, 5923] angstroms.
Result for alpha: 28.7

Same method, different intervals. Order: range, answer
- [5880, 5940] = 26.5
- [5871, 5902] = 25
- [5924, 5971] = 28.6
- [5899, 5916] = 27.5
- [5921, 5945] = 28.6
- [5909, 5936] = 28.2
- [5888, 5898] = 21.9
